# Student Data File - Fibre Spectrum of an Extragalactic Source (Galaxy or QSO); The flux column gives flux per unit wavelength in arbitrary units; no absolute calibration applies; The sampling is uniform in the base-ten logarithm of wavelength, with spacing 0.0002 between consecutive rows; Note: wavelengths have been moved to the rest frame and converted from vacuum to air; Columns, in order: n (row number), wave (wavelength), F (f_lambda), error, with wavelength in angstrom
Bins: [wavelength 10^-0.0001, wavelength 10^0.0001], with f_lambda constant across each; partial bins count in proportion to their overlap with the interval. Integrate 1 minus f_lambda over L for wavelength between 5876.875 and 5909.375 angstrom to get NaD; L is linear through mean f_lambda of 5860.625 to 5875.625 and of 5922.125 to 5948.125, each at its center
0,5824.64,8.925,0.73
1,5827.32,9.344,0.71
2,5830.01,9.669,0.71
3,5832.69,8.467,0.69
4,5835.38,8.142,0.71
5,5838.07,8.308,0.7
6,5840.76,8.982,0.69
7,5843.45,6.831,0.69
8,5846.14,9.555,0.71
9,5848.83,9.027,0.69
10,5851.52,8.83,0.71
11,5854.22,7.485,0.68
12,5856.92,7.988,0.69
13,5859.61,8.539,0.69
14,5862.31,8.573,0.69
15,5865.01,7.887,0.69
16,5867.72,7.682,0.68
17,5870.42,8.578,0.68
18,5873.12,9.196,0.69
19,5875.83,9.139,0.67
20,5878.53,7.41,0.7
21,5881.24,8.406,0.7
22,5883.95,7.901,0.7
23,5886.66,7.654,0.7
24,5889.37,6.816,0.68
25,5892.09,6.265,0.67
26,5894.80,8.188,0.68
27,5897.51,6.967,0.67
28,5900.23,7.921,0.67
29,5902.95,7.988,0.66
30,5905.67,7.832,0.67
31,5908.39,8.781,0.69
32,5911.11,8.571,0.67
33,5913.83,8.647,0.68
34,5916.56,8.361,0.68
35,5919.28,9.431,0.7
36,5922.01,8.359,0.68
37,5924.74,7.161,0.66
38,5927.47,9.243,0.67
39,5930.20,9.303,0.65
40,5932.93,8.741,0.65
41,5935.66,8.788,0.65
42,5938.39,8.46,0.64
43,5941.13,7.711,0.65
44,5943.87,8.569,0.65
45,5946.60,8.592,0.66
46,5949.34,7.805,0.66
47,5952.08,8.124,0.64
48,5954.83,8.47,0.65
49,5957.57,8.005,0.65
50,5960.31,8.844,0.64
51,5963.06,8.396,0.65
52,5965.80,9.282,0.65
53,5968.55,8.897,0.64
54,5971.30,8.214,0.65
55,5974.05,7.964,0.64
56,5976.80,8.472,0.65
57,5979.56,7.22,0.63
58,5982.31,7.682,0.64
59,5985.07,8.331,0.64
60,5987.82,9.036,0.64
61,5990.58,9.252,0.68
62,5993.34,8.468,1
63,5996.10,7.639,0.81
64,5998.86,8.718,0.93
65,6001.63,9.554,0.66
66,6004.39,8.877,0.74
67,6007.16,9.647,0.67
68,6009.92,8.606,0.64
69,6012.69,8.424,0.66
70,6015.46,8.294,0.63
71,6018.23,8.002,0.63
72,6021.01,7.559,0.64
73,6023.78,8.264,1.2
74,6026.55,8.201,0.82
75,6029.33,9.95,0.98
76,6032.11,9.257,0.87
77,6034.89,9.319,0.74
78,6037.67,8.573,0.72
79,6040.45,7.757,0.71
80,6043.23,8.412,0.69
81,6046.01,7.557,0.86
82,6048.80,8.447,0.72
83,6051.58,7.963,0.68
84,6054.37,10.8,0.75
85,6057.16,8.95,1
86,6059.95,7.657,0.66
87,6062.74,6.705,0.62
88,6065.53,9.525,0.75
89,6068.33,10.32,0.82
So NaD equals 3.0 angstrom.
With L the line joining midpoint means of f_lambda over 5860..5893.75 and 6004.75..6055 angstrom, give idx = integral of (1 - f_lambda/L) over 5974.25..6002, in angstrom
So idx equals 0.14 angstrom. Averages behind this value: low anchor 7.98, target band 8.38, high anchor 8.58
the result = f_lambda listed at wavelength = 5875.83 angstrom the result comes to 9.139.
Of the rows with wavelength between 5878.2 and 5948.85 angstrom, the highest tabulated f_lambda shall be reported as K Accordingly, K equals 9.431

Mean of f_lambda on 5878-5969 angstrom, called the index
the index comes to 8.23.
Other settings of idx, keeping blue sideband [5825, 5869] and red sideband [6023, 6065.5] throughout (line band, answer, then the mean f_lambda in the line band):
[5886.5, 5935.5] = 1.98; 8.15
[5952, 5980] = 0.39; 8.4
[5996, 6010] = -0.71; 8.97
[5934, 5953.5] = 0.48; 8.3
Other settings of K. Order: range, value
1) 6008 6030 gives 9.95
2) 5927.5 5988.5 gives 9.303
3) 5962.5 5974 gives 9.282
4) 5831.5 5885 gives 9.555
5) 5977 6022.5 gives 9.647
